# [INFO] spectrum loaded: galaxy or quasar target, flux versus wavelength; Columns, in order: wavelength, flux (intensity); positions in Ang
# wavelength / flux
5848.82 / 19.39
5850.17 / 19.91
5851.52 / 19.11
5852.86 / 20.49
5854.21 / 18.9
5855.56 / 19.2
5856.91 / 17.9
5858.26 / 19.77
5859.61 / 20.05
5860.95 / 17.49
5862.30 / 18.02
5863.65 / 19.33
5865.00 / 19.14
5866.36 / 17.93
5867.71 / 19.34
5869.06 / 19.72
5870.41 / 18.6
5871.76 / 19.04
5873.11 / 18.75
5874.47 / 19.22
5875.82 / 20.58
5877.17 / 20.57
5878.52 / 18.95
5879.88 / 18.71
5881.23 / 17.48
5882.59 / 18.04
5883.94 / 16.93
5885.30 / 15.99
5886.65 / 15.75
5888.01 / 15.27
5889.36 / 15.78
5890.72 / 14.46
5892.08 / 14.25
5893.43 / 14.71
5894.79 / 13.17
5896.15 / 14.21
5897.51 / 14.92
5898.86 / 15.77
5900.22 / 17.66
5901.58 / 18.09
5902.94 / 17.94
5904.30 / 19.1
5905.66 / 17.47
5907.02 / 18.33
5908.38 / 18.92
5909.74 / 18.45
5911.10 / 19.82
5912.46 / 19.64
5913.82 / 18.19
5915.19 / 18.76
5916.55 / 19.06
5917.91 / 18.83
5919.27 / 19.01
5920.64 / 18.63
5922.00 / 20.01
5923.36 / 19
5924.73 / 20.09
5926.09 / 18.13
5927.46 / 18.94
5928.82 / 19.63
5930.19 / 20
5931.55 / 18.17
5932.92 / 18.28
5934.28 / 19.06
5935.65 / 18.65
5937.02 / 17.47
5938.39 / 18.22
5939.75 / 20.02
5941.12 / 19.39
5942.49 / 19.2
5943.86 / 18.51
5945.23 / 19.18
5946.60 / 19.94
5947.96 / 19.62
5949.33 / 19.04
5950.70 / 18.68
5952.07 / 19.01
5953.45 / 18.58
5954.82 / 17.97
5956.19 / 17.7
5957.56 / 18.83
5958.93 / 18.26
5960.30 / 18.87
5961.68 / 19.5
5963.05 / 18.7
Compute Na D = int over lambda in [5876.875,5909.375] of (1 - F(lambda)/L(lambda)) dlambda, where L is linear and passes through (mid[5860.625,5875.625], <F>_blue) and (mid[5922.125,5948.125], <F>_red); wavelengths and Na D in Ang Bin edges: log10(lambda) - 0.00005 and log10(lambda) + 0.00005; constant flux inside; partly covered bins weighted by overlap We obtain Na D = 3.8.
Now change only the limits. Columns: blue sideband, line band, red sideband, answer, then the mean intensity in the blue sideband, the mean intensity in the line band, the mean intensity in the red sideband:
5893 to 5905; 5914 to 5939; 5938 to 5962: -1.7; 16.2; 18.9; 18.9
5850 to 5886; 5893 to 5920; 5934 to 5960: 1.7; 18.8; 17.6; 18.8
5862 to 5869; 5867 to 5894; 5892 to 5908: 0.3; 18.9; 17.6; 16.4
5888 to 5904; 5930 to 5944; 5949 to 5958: -0.9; 15.6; 18.8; 18.5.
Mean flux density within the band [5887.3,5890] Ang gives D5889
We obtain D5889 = 15.5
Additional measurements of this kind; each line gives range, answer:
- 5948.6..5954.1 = 18.8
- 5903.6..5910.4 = 18.5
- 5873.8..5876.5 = 19.9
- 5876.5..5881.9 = 18.9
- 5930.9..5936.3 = 18.5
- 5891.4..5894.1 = 14.5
